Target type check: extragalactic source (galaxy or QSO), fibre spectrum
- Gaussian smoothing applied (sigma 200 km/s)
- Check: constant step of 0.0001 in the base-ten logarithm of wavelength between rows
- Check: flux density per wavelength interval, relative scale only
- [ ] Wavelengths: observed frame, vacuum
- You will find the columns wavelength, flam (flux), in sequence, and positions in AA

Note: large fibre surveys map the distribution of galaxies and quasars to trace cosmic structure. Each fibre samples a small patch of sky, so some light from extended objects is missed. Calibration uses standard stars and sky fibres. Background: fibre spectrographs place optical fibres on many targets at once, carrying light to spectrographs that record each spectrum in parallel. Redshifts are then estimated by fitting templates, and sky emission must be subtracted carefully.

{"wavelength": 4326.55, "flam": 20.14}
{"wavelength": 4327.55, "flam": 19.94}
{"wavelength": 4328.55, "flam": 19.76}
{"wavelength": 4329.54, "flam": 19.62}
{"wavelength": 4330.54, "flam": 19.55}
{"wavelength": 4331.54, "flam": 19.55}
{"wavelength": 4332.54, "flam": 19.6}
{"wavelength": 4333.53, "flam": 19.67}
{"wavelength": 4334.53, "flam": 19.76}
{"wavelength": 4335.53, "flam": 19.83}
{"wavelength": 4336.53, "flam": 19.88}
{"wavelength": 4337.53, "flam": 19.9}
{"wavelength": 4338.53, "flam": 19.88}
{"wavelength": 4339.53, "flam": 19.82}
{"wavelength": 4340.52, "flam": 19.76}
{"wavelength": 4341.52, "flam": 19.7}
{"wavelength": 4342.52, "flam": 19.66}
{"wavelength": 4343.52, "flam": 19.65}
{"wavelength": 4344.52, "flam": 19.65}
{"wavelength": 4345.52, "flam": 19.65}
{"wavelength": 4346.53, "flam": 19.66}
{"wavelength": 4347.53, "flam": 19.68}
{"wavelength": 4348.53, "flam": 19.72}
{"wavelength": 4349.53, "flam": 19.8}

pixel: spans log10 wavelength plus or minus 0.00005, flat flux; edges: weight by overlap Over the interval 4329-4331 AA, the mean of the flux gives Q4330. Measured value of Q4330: 19.6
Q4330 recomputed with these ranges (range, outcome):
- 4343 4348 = 19.6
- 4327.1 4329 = 19.8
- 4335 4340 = 19.8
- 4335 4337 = 19.8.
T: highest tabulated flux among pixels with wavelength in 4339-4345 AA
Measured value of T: 19.82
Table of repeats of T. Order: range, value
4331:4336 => 19.83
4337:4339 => 19.9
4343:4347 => 19.66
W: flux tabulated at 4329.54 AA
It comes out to 19.62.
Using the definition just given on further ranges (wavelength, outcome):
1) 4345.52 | 19.65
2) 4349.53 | 19.8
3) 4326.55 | 20.14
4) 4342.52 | 19.66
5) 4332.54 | 19.6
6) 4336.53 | 19.88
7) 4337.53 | 19.9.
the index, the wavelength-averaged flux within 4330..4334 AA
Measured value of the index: 19.6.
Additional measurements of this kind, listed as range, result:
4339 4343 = 19.8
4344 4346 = 19.7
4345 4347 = 19.6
